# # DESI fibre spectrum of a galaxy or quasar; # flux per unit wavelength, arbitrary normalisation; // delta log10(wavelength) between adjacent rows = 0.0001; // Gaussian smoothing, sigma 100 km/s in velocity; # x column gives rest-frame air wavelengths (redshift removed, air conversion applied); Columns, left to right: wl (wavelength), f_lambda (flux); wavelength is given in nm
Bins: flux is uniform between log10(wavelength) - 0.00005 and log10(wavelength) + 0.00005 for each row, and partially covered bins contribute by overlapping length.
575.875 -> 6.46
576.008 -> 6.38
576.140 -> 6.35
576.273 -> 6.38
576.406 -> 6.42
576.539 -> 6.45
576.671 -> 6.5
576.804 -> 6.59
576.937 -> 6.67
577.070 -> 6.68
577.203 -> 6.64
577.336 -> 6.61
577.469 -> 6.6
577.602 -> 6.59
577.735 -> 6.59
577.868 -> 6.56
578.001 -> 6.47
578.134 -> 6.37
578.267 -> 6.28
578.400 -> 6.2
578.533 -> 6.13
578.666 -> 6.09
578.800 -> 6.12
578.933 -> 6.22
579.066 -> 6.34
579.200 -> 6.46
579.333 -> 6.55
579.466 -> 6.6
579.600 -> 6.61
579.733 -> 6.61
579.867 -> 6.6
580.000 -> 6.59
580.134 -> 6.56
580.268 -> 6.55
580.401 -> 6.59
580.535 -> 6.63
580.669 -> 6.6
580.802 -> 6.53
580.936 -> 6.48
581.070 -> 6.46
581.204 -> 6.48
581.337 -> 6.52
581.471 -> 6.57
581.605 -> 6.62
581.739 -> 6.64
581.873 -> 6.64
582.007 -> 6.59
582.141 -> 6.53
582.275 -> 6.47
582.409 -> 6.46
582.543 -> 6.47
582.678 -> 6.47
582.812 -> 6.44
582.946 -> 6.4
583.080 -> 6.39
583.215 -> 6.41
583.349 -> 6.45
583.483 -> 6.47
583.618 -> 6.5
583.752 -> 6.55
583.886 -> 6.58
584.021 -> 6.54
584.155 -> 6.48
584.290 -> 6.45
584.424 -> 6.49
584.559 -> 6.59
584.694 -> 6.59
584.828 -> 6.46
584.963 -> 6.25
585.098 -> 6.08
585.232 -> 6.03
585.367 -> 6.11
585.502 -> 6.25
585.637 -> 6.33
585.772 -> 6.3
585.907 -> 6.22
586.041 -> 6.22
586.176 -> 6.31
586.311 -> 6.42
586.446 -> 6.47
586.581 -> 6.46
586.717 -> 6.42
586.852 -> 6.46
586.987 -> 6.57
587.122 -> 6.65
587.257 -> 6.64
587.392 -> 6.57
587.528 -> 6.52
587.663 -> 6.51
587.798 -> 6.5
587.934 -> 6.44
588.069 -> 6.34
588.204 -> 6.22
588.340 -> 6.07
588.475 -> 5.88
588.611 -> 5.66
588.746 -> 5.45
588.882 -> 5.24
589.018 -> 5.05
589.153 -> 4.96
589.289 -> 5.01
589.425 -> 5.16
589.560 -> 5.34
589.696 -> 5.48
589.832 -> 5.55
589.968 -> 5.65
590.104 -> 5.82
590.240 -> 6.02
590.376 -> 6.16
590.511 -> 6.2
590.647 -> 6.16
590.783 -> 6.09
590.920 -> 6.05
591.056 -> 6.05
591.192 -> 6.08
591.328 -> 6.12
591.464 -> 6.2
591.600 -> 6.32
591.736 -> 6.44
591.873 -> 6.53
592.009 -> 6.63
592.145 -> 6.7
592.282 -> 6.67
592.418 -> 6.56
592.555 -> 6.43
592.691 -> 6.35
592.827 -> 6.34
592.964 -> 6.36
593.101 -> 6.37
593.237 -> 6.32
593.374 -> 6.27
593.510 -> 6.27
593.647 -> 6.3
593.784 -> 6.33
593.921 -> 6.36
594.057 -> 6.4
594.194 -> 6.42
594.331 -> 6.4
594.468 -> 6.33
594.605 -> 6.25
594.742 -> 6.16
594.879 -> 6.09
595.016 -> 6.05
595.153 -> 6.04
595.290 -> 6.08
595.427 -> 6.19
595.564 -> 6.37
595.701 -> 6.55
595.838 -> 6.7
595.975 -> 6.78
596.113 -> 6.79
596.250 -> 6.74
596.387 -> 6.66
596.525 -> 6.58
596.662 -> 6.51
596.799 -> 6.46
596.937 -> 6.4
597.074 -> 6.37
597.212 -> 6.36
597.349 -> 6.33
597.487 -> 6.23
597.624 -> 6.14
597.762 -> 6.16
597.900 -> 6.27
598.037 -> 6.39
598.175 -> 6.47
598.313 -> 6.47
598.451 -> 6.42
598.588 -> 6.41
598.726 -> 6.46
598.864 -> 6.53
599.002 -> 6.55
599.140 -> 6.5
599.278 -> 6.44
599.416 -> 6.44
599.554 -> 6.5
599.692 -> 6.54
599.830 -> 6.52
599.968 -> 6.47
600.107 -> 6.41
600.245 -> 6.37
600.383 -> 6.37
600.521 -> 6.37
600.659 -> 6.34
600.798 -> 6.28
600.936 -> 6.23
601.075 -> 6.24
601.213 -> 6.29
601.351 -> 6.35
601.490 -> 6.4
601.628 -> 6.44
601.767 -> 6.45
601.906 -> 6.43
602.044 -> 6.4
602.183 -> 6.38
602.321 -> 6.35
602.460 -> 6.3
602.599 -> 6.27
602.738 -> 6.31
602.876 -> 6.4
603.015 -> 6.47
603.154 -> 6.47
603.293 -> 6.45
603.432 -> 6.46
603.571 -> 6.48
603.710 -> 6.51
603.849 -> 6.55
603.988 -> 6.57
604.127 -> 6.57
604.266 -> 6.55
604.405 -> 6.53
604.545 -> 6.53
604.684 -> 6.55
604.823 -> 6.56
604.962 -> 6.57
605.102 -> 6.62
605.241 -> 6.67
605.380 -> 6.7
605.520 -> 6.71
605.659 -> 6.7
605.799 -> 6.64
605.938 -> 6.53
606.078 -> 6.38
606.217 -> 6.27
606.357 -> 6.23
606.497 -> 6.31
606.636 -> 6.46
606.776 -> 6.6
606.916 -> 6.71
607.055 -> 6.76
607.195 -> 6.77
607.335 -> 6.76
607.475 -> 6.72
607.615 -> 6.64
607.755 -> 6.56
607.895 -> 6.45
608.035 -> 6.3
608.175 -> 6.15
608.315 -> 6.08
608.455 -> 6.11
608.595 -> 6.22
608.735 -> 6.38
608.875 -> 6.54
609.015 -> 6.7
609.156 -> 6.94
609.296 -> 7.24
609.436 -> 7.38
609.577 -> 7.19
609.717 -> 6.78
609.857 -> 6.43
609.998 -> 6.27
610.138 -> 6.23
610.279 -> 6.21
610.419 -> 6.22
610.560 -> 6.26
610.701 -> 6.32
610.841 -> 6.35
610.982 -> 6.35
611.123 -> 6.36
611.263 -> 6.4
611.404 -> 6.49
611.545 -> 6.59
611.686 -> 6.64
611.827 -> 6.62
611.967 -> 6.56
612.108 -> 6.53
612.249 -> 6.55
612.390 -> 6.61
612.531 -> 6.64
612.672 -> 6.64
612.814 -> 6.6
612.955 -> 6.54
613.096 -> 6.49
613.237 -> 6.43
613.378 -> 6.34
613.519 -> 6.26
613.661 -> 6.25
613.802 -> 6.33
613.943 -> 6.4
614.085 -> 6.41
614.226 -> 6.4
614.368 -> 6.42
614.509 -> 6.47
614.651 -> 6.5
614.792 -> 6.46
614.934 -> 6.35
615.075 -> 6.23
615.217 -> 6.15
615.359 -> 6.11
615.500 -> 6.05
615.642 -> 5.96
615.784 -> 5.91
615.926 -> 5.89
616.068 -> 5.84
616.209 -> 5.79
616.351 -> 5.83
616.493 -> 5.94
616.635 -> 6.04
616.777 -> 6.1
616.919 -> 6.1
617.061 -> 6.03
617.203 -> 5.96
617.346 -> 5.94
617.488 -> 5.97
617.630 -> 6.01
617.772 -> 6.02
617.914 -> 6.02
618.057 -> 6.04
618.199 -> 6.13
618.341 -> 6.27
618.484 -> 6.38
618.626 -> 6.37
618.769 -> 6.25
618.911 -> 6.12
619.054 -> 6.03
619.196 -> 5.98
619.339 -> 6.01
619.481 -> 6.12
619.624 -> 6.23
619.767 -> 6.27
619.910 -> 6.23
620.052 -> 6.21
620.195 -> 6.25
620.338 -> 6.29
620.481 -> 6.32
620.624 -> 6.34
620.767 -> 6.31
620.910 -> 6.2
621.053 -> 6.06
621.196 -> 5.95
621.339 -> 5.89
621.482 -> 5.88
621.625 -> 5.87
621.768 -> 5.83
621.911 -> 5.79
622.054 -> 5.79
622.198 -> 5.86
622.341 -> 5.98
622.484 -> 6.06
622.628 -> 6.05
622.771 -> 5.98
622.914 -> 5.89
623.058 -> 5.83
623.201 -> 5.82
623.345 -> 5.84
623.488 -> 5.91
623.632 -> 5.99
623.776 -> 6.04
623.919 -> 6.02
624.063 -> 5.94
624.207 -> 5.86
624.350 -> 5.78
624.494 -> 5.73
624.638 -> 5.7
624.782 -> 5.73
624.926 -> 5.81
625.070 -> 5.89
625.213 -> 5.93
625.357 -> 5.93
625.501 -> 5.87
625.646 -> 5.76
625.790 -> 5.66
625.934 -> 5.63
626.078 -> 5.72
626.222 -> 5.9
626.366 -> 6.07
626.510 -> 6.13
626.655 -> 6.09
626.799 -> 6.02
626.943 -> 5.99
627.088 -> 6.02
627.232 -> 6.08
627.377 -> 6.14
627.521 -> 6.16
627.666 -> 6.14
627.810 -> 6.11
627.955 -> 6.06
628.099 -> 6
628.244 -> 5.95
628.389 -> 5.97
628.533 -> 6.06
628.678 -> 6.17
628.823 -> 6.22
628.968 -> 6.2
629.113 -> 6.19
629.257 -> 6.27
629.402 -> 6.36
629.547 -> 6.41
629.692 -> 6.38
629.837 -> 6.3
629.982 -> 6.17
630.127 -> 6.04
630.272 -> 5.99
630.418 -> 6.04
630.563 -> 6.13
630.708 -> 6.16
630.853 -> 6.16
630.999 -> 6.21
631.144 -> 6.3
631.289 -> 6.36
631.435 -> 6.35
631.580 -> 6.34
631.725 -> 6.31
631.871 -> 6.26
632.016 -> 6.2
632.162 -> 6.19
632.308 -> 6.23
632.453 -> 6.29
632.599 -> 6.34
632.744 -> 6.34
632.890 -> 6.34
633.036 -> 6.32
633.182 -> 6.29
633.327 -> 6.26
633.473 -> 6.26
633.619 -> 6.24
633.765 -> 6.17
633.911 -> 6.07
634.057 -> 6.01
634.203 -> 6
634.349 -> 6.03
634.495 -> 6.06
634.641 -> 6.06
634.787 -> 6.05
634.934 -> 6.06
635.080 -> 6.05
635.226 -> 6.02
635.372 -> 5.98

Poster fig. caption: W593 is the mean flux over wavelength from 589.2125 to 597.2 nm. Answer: 6.24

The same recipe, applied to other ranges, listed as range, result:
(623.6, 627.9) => 5.93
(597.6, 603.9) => 6.4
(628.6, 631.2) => 6.2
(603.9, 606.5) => 6.54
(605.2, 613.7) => 6.52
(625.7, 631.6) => 6.11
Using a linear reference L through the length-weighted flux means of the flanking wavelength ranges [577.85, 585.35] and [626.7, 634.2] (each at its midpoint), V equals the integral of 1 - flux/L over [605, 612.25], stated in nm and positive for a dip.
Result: -0.26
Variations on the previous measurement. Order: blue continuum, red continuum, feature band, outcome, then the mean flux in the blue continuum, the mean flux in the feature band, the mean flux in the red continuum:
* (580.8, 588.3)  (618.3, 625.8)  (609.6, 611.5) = -0.076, 6.44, 6.38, 6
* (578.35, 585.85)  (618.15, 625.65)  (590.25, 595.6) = 0.033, 6.45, 6.29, 6.01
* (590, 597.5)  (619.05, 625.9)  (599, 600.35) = -0.044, 6.34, 6.47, 5.97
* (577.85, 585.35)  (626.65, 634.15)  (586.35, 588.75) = 0.029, 6.46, 6.35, 6.19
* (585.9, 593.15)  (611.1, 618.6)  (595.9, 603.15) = -0.277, 6.13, 6.42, 6.26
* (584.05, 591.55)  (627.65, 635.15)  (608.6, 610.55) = -0.153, 6.11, 6.63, 6.18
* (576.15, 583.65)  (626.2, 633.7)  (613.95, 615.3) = -0.021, 6.49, 6.37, 6.19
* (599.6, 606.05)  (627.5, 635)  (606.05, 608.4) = -0.022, 6.46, 6.48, 6.18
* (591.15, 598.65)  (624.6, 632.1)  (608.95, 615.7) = -0.268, 6.38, 6.47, 6.08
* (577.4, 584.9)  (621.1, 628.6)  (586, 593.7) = 0.283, 6.49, 6.14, 5.93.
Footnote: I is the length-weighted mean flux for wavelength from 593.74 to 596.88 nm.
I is 6.4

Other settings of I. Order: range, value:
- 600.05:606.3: 6.45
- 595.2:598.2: 6.43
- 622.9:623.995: 5.92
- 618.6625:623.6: 6.04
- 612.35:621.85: 6.18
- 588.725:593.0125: 5.98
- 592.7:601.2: 6.38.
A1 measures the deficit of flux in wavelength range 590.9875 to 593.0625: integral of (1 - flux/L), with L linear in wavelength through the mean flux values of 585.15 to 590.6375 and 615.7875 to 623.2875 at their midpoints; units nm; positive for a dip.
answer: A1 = -0.117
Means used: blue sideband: 6.04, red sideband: 6.04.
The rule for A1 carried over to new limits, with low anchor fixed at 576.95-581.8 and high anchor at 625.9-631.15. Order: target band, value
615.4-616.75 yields 0.06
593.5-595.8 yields 0.04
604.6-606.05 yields -0.08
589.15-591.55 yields 0.22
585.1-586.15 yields 0.04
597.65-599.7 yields -0.03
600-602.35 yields -0.01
